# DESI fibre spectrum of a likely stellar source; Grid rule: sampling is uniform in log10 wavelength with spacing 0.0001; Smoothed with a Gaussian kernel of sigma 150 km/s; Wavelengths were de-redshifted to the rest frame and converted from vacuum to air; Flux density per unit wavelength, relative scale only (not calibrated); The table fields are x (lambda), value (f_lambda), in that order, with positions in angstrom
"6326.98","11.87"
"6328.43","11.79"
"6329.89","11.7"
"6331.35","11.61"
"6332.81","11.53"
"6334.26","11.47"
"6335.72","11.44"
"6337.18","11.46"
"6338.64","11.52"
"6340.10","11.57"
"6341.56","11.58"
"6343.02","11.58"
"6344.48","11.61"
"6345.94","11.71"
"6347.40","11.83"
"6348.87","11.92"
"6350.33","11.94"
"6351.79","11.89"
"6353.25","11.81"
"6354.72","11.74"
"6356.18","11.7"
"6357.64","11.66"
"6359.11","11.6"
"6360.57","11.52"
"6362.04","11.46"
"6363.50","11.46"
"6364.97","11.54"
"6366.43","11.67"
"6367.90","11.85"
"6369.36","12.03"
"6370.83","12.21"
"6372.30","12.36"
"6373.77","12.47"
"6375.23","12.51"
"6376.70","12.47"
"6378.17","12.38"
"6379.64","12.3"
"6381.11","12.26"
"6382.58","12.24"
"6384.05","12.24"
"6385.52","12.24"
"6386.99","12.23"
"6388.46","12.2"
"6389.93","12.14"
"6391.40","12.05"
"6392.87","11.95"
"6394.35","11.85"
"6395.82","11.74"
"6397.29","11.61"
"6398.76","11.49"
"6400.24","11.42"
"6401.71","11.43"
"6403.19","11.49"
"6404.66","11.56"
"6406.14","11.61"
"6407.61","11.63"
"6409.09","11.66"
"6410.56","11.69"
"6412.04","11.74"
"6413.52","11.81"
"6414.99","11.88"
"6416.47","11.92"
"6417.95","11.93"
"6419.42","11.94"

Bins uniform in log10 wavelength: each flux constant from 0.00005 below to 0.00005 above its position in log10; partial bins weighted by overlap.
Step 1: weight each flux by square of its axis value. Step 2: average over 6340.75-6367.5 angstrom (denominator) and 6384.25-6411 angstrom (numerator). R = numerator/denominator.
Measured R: 1.0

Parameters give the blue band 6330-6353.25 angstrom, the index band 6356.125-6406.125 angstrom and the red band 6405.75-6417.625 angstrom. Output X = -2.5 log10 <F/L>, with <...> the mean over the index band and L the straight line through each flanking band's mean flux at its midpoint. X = -0.02 mag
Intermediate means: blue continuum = 11.7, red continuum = 11.8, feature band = 11.9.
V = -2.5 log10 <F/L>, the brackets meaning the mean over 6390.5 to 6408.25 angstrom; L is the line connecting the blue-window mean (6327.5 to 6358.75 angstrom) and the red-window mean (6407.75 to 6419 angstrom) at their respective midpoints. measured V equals 0.011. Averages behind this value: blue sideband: 11.7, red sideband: 11.8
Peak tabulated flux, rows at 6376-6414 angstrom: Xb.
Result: 12.47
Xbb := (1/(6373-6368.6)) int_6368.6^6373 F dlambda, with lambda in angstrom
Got 12.2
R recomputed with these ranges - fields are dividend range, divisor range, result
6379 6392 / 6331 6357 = 1.06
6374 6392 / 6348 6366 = 1.06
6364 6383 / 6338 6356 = 1.05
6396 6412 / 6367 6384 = 0.95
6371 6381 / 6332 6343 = 1.09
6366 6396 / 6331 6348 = 1.07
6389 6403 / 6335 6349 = 1.03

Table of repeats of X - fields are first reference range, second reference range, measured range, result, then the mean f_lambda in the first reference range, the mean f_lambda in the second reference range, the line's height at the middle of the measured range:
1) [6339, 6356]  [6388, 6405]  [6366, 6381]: -0.04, 11.7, 11.7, 11.7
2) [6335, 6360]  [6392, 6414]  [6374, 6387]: -0.06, 11.7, 11.6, 11.7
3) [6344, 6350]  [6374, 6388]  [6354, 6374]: 0.02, 11.8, 12.3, 12.1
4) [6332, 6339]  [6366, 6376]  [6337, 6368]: 0.01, 11.5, 12.2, 11.8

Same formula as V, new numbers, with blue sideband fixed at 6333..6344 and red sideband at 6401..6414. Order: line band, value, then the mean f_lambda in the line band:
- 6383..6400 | -0.03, 12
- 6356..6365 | 0.00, 11.6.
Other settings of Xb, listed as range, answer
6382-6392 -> 12.24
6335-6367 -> 11.94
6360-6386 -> 12.51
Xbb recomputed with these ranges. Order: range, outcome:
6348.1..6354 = 11.9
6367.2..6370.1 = 12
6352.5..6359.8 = 11.7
